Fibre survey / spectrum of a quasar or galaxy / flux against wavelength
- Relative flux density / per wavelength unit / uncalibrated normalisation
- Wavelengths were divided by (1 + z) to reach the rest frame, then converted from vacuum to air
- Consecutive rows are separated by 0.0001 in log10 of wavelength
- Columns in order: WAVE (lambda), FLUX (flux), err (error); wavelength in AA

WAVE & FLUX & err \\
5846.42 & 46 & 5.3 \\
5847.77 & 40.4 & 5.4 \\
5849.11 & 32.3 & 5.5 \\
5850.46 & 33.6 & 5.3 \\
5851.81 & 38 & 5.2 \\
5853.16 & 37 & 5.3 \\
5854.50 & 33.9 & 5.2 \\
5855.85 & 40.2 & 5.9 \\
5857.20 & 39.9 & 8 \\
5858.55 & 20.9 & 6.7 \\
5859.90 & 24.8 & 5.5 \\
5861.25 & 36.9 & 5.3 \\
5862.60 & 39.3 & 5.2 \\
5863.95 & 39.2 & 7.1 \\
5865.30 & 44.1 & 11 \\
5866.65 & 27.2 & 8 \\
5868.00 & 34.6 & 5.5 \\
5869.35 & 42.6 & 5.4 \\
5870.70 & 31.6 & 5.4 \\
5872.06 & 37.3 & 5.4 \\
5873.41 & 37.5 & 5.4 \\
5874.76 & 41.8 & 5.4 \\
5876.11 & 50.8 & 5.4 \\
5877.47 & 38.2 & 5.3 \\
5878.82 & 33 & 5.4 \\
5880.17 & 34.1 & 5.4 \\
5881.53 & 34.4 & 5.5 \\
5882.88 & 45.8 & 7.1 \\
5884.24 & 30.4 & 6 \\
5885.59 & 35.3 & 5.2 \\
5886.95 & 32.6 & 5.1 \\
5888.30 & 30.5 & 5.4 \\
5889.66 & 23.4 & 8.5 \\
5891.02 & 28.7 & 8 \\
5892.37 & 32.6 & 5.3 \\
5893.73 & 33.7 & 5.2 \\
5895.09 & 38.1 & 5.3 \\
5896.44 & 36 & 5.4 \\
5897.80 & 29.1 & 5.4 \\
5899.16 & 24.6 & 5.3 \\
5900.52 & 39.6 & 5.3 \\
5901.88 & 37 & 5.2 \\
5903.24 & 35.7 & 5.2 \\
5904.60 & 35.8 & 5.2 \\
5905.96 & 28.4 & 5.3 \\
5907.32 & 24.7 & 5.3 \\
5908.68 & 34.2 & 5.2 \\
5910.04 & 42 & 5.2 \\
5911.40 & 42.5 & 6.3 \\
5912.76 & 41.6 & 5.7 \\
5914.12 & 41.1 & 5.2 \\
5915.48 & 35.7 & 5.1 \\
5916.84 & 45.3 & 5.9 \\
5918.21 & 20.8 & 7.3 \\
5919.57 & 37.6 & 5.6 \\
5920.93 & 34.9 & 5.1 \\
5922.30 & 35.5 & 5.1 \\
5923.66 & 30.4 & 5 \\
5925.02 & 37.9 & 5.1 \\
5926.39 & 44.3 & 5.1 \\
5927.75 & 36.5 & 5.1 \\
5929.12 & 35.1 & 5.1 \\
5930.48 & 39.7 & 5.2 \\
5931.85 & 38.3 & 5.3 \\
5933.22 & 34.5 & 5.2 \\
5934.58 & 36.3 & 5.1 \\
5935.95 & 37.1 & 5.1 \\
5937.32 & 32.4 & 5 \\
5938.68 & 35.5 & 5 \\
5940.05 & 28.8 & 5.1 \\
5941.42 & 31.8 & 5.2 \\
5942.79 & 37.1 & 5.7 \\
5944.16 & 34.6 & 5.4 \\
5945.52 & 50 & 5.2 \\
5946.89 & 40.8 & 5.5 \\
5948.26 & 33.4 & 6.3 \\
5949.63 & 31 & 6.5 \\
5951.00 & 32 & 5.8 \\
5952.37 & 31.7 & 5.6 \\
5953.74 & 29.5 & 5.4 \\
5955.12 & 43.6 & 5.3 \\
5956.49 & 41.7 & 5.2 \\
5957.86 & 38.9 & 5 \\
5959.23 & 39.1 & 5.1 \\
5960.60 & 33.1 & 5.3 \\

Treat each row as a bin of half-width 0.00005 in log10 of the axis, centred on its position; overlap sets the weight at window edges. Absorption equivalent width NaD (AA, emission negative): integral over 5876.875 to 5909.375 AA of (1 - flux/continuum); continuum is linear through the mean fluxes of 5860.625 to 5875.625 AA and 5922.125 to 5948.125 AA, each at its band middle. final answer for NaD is 3.6 AA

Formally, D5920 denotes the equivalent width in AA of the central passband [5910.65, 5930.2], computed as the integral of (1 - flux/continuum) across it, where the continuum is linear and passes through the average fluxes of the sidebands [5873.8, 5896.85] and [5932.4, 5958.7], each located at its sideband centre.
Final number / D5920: -0.8 AA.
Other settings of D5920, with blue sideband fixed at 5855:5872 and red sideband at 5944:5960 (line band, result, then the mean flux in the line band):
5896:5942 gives 1.5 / 35.3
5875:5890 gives -0.1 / 35.8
